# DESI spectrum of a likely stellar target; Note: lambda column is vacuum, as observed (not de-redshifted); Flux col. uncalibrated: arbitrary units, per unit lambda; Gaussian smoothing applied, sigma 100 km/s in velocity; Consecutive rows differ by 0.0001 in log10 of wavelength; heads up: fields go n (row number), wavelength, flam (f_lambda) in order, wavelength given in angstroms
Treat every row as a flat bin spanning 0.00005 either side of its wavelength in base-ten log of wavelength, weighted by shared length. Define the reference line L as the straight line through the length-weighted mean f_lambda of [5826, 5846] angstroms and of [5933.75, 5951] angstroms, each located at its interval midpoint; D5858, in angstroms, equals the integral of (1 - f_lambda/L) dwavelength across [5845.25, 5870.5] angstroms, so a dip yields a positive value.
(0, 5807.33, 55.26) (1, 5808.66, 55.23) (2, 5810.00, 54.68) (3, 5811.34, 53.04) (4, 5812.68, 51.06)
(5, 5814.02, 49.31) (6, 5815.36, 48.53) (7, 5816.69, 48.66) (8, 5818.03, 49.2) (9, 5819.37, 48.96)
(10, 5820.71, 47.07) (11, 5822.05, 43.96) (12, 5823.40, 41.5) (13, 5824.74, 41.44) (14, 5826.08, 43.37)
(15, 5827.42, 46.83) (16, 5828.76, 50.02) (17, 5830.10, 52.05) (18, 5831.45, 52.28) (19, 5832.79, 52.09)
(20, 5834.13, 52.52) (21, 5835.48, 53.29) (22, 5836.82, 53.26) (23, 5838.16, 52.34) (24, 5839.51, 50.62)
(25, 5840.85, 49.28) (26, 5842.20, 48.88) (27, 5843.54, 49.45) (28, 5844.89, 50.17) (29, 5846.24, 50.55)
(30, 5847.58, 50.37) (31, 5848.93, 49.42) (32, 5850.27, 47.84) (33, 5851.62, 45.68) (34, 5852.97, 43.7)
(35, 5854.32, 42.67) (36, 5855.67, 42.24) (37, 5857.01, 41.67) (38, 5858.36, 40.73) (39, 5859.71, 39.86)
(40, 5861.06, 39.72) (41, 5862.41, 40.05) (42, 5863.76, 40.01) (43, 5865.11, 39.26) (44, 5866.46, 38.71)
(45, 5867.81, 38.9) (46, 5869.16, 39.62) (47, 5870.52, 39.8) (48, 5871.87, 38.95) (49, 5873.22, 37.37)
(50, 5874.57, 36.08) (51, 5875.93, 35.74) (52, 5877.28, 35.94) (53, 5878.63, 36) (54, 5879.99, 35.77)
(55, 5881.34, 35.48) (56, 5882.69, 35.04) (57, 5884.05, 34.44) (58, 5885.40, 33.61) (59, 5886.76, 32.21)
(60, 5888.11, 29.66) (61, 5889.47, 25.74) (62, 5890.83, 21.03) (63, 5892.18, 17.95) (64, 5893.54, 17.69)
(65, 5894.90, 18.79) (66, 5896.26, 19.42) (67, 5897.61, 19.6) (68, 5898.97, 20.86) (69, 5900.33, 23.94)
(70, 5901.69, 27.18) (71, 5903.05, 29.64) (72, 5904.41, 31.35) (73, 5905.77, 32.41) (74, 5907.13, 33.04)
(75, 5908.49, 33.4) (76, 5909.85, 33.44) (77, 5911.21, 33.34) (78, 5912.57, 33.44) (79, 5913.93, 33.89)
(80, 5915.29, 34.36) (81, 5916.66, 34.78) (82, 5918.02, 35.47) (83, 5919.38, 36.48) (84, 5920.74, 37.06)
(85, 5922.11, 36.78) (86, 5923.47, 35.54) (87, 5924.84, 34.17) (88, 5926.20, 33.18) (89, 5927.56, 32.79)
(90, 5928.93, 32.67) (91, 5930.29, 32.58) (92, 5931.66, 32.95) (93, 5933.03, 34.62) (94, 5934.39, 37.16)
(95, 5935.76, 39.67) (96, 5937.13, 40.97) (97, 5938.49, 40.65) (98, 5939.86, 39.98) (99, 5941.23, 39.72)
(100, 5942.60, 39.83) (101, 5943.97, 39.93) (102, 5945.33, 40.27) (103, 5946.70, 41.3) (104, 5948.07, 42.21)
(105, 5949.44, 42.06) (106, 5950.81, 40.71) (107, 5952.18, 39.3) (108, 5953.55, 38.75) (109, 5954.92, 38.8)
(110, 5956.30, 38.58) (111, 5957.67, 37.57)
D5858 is 2.98 angstroms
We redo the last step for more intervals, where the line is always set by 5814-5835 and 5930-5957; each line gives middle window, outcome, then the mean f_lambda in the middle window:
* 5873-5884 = 2.0 angstroms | 35.8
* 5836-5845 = -0.7 angstroms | 50.7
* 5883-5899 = 6.9 angstroms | 24.6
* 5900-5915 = 3.6 angstroms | 31.6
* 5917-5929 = 1.7 angstroms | 35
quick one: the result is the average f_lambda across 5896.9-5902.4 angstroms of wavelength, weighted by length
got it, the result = 22.9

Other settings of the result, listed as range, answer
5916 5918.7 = 35.2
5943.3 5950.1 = 41.2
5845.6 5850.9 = 49.6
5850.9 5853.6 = 44.7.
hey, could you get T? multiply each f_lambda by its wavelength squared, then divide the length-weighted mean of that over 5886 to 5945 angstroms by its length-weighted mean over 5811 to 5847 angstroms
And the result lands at 0.67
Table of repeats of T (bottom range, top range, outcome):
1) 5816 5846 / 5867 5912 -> 0.64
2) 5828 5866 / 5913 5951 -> 0.81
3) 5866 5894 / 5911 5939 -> 1.08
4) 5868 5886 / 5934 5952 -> 1.13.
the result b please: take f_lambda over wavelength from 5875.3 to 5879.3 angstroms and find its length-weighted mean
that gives 36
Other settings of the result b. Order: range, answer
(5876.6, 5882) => 35.8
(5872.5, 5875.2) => 36.8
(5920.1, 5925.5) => 35.8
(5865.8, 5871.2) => 39.2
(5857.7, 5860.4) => 40.3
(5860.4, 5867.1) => 39.6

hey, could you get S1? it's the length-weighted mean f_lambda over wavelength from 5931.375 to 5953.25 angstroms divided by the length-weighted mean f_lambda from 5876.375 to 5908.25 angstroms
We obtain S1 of 1.40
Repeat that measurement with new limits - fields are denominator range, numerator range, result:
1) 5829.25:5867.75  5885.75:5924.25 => 0.63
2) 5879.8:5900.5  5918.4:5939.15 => 1.37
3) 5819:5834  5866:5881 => 0.79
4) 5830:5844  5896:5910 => 0.54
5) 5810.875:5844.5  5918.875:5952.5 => 0.77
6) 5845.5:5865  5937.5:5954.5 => 0.92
